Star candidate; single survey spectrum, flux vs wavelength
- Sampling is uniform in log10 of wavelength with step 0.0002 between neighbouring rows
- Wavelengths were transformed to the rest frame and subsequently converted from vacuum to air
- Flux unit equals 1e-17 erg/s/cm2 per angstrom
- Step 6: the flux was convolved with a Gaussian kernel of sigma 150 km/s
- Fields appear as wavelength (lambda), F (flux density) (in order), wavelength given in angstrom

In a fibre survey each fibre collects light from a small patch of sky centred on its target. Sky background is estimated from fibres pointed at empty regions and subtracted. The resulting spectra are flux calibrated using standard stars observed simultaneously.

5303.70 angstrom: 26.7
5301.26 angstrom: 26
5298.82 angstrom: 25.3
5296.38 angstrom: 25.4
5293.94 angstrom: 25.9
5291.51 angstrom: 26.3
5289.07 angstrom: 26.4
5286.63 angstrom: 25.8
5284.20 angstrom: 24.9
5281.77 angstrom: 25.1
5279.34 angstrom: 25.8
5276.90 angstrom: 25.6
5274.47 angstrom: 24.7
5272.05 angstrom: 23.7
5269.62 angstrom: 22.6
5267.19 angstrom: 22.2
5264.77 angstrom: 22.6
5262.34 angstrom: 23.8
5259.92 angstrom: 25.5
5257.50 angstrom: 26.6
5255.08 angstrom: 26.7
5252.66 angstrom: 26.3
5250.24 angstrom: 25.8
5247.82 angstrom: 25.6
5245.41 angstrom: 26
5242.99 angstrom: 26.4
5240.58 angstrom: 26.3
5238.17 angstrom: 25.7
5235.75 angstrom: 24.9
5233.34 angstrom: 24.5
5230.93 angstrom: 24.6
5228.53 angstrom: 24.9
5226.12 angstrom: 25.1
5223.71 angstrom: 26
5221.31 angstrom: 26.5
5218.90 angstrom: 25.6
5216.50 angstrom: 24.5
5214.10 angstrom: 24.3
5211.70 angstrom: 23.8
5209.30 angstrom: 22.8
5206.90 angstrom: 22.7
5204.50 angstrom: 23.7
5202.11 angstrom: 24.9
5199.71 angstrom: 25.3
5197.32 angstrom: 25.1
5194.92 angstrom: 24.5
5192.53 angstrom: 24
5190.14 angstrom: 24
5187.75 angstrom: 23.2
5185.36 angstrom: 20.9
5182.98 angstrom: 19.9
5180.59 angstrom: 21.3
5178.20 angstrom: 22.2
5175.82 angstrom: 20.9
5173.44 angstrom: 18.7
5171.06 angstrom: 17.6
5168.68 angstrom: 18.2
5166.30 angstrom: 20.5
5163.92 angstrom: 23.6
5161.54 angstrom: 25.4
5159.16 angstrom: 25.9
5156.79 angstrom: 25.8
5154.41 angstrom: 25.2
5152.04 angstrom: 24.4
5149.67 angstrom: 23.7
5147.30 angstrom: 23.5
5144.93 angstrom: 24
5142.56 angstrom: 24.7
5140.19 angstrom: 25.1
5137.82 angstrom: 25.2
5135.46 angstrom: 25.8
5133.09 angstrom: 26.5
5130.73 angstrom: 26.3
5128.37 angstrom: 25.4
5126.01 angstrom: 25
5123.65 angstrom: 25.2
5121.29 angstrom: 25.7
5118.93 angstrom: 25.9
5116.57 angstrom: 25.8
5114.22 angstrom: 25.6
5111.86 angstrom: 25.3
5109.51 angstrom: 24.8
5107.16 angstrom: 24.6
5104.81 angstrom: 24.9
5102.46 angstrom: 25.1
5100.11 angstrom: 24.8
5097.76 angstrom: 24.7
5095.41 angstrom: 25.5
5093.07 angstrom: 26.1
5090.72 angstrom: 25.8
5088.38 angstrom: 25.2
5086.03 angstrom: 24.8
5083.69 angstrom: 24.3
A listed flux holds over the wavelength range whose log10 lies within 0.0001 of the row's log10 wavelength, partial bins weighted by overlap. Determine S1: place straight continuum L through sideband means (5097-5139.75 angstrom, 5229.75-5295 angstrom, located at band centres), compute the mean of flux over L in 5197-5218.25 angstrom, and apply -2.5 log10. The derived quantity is 0.05 mag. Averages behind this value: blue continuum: 25.4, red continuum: 25.2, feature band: 24.1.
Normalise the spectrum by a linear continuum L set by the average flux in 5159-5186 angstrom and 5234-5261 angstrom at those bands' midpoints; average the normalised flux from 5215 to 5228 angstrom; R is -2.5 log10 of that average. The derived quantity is -0.053 mag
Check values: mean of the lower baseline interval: 21.1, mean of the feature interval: 25.5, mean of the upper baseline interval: 26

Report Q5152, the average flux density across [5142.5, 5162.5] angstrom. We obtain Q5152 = 24.7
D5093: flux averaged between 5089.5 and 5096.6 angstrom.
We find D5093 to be 25.8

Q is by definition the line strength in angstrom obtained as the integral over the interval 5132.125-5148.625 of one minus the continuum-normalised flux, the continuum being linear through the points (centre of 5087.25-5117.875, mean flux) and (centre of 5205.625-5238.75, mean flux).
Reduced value 0.1 angstrom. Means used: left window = 25.3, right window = 24.7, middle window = 24.9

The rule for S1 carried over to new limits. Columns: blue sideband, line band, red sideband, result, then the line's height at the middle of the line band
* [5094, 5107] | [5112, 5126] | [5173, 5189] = -0.063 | 24.1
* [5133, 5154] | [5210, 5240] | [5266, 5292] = -0.012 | 24.7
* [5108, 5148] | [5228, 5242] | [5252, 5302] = -0.002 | 25.1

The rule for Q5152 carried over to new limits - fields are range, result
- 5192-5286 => 24.9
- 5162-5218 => 22.5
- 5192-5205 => 24.7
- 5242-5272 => 24.9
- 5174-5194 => 22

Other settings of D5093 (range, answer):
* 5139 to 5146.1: 24.6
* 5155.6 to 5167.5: 24.2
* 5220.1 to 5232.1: 25.4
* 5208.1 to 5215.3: 23.6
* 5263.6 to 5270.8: 22.5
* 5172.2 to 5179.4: 20.6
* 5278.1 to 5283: 25.4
